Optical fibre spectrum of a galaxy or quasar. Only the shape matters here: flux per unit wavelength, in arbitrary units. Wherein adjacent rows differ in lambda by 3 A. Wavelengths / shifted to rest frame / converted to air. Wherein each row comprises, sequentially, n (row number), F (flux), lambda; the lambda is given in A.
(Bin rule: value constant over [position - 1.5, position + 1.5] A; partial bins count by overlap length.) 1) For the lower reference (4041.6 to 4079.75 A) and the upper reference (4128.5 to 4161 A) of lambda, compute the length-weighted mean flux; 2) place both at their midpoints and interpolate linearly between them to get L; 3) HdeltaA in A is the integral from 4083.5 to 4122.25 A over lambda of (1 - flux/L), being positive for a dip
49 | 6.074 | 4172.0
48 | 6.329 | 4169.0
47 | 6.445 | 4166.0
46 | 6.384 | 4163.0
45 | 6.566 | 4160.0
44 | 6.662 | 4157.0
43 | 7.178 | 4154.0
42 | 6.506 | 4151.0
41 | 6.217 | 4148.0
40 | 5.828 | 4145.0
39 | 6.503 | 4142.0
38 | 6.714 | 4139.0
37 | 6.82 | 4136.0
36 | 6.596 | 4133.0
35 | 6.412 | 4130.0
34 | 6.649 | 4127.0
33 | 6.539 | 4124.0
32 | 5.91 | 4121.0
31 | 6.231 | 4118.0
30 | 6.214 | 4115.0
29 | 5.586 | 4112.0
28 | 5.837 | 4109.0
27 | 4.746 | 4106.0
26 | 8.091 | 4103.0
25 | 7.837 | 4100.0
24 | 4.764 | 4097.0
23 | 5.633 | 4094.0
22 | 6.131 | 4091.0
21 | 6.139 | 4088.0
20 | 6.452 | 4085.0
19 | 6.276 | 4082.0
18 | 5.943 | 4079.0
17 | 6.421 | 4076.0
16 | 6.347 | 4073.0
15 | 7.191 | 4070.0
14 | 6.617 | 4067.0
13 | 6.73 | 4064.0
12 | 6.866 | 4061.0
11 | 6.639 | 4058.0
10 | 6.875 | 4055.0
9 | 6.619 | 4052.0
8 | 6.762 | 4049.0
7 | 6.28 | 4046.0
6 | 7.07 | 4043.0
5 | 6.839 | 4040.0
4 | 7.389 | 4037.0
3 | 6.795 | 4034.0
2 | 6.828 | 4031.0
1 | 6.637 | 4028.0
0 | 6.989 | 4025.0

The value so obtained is 2.81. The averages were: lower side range 6.66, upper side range 6.55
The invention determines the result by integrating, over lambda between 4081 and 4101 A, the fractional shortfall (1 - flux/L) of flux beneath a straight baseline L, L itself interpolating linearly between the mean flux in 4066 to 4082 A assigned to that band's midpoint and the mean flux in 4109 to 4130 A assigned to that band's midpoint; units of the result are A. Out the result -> 0.7 A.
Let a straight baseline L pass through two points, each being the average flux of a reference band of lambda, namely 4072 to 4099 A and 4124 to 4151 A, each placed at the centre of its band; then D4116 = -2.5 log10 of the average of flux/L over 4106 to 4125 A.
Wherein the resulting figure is 0.06 mag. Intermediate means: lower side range 6.04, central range 5.94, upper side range 6.47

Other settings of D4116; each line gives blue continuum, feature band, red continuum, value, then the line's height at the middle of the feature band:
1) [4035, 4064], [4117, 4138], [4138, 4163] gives 0.02 mag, 6.58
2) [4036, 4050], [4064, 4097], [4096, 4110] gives 0.04 mag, 6.52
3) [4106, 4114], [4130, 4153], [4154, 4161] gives -0.02 mag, 6.34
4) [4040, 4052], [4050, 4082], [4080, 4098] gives -0.04 mag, 6.35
